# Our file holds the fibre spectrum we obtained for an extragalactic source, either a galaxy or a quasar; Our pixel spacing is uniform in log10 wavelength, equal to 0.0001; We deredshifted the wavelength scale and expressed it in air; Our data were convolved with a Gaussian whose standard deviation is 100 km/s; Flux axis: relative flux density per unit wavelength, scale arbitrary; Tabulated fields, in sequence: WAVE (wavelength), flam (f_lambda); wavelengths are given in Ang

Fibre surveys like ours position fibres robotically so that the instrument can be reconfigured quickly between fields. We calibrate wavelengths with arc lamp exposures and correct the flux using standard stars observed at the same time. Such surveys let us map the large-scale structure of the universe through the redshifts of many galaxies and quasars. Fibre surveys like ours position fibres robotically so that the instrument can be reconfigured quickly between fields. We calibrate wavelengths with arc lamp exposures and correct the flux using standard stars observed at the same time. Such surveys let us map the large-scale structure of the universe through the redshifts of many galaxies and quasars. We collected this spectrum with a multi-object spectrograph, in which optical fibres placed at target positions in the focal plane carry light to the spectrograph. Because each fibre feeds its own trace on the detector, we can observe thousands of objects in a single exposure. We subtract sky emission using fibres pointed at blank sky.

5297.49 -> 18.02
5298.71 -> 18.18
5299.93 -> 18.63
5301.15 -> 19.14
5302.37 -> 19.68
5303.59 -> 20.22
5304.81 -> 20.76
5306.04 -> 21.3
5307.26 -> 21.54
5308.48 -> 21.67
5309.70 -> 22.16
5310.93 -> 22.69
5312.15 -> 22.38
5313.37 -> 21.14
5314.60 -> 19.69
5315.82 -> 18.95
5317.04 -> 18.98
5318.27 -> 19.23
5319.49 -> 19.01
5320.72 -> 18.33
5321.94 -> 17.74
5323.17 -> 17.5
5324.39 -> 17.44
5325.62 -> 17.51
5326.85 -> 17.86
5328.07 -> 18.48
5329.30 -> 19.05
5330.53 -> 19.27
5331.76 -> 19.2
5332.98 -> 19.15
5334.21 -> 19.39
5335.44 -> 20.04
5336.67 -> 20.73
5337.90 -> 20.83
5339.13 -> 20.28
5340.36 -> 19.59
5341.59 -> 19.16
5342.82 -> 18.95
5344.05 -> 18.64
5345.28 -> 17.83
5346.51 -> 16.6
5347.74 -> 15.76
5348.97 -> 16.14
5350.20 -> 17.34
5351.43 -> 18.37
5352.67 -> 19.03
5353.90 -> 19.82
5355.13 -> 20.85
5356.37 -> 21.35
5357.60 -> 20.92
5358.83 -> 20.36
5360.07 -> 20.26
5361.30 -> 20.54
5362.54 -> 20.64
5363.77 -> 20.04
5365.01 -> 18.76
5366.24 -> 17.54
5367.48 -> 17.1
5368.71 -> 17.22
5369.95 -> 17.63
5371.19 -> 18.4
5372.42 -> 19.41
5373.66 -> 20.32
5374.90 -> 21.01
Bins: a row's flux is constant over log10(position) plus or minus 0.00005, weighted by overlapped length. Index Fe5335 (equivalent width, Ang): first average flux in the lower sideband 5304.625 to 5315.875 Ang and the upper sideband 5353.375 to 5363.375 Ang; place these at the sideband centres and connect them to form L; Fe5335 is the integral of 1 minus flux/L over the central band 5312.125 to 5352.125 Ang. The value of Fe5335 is 4.3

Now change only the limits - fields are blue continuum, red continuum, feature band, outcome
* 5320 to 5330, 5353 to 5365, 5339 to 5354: 1.0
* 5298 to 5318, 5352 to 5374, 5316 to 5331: 1.3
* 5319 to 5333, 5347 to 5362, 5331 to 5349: -0.1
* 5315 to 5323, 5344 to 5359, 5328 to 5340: -0.7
